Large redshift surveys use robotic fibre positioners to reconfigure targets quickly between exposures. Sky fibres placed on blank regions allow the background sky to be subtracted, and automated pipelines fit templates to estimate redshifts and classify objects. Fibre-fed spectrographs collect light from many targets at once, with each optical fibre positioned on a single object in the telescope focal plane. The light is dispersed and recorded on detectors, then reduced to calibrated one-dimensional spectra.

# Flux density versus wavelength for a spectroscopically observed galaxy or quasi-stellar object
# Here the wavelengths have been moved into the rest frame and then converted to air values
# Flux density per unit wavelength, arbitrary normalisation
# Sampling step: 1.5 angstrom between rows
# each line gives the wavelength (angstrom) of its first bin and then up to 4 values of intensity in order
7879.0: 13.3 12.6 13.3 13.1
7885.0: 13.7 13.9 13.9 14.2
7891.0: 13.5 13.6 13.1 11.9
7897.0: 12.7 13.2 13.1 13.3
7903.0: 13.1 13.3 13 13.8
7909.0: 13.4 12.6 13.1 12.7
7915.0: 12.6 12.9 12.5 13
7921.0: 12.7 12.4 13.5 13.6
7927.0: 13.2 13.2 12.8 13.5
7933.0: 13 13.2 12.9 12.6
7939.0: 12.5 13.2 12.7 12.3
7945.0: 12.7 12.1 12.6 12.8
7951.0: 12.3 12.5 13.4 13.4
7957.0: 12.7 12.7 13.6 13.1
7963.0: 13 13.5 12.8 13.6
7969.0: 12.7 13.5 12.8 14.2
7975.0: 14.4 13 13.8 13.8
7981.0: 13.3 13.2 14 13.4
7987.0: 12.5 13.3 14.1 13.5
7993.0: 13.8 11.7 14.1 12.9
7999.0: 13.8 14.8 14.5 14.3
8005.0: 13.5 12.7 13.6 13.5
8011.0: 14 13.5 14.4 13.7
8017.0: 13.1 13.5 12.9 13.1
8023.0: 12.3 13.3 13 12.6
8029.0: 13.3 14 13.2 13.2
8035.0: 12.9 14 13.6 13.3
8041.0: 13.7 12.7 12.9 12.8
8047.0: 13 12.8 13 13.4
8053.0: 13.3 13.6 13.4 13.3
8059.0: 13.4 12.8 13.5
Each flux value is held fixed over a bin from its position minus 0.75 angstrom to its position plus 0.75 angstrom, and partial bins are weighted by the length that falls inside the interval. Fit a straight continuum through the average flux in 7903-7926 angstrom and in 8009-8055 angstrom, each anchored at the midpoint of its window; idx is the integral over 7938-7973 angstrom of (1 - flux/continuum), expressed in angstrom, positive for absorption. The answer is 0.5 angstrom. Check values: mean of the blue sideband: 13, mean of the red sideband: 13.3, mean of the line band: 12.9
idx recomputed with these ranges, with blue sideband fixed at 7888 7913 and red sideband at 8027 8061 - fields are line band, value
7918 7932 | 0.2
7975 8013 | -1.0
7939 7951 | 0.6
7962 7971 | 0.0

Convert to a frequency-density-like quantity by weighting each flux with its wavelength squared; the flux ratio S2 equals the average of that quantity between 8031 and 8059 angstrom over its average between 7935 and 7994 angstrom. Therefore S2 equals 1.03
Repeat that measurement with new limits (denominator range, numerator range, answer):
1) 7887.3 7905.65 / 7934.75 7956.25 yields 0.97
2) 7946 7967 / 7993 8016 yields 1.07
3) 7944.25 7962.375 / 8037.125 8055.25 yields 1.05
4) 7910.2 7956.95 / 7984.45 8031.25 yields 1.07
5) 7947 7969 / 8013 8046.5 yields 1.04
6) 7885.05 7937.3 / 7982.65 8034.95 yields 1.05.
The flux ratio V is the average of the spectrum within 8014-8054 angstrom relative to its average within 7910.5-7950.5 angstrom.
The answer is 1.03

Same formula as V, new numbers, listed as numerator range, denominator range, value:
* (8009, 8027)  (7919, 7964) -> 1.03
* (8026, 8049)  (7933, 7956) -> 1.04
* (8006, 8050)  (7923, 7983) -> 1.01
